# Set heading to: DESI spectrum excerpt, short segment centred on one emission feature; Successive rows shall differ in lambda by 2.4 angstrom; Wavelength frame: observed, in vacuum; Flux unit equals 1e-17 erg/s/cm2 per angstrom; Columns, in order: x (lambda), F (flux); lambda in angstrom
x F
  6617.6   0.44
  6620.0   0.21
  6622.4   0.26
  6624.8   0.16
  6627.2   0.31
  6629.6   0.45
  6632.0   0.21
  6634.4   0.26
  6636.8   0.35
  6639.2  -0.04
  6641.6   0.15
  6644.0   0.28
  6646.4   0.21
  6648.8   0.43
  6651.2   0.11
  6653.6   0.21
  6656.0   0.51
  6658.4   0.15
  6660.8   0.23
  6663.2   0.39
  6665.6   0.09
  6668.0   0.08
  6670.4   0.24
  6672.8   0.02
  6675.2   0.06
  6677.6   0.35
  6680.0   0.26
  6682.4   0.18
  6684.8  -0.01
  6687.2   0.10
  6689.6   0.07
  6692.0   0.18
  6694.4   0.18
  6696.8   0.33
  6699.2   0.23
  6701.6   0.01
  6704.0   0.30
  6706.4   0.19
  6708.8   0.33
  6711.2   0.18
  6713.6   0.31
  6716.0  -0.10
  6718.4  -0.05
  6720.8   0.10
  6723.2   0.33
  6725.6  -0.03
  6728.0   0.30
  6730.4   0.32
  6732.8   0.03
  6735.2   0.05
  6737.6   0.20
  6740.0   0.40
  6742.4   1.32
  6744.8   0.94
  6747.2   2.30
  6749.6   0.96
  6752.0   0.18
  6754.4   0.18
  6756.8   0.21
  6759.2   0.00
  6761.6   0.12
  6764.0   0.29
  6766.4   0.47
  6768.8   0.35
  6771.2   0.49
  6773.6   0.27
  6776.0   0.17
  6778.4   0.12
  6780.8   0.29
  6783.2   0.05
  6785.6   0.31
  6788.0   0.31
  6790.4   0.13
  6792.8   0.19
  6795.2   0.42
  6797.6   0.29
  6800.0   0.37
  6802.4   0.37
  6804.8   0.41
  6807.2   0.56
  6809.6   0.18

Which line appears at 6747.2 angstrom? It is [O II]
